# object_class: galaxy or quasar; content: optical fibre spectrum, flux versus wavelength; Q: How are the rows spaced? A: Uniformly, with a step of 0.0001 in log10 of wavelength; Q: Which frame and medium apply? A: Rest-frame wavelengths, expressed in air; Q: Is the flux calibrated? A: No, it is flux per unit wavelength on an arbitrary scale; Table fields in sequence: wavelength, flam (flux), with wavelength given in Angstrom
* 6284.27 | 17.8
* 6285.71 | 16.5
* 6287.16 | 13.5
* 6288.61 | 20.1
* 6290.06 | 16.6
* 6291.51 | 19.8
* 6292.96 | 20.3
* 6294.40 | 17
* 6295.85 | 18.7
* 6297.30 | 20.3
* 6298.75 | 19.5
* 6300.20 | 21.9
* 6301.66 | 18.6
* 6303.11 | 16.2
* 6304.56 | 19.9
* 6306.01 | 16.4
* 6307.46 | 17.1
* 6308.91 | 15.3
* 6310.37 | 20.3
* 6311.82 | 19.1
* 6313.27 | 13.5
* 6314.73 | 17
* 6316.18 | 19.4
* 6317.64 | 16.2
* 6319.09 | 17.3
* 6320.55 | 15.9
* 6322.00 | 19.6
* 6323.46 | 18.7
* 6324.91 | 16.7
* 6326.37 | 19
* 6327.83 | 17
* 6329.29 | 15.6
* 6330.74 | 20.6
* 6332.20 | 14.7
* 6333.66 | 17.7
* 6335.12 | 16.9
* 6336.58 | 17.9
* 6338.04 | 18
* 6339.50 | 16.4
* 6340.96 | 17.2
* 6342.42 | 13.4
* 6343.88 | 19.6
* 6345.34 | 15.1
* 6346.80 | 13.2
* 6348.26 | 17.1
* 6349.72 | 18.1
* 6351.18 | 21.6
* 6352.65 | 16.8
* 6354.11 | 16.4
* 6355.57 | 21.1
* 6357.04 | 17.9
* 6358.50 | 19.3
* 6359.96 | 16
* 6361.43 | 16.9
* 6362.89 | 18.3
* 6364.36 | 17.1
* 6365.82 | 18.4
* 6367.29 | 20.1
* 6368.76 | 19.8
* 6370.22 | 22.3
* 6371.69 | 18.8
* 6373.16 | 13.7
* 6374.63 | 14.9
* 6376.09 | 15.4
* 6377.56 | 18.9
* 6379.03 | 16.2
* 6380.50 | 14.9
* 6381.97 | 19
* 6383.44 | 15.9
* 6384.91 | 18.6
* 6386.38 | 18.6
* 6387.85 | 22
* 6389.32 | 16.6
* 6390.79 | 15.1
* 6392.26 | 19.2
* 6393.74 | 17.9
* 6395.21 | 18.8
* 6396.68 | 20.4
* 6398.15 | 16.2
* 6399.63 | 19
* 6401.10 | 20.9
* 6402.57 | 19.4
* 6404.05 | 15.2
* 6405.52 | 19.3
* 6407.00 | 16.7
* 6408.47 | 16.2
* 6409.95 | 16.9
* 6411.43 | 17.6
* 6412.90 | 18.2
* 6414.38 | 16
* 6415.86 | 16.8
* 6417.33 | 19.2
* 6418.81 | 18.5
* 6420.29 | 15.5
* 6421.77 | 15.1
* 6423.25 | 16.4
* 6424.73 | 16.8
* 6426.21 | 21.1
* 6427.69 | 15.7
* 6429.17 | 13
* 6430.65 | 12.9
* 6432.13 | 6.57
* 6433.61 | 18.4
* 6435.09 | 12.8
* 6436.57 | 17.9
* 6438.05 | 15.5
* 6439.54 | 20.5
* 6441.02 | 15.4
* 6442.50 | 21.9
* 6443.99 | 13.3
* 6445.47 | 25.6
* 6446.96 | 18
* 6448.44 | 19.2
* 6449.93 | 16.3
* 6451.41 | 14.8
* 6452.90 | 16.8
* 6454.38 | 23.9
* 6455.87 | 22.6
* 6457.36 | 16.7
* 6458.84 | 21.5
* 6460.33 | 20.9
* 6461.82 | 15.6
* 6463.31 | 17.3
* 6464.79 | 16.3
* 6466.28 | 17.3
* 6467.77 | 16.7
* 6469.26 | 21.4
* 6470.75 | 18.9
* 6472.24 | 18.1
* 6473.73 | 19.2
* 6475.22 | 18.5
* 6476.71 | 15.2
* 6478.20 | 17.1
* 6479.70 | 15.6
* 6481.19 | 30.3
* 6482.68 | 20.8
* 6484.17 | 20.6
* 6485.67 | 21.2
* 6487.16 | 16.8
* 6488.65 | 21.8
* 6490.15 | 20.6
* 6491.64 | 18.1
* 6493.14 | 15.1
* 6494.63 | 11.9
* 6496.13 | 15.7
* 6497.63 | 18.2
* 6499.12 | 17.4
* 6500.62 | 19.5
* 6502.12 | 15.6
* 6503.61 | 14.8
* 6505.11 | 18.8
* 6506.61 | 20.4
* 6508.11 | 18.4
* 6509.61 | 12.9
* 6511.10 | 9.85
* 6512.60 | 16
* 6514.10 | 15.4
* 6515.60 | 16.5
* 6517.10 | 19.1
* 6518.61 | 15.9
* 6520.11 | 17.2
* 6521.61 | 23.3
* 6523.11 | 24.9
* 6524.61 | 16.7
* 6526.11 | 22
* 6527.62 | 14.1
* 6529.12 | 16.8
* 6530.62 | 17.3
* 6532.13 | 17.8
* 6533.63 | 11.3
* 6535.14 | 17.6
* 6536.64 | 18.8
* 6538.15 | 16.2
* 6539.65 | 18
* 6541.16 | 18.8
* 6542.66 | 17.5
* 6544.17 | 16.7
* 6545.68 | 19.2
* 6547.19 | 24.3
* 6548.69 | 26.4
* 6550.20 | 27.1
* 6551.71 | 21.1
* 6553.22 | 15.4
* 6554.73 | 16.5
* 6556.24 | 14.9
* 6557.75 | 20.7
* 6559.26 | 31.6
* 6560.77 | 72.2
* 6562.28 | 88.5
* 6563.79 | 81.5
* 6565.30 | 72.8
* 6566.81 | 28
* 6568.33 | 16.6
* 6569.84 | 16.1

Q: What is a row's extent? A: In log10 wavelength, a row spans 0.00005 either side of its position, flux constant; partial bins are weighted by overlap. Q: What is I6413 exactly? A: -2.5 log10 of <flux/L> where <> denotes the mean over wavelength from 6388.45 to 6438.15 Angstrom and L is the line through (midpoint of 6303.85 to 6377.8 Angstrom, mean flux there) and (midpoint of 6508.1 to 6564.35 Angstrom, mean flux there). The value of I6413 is 0.16 mag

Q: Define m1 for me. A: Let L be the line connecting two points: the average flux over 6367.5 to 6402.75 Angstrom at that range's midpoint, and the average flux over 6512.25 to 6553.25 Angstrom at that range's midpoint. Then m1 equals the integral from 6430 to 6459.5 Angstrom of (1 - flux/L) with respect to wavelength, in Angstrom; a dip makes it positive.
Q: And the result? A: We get 1.2 Angstrom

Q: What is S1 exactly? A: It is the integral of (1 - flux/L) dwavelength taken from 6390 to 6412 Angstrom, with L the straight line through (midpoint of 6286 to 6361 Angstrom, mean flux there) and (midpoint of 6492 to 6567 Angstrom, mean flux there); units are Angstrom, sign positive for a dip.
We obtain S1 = 2.0 Angstrom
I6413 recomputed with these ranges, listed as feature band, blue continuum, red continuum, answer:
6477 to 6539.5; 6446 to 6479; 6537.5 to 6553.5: 0.09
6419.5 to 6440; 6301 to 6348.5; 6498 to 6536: 0.11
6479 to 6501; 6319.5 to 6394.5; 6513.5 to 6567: 0.24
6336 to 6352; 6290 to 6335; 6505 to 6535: 0.05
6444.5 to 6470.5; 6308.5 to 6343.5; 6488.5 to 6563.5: 0.05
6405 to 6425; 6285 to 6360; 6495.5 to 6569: 0.18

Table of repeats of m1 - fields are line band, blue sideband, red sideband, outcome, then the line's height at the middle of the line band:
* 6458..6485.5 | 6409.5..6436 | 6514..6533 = -3.1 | 17.1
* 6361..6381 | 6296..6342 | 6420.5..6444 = -0.8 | 16.9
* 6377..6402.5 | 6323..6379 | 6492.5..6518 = -1.4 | 17.2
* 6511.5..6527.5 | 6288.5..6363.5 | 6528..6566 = 5.2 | 27.2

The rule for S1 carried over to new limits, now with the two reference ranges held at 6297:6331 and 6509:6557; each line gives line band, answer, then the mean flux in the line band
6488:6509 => 0.52 Angstrom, 17.5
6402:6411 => 0.34 Angstrom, 17.2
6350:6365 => -0.19 Angstrom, 18.1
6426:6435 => 1.93 Angstrom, 14.1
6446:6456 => -0.42 Angstrom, 18.7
